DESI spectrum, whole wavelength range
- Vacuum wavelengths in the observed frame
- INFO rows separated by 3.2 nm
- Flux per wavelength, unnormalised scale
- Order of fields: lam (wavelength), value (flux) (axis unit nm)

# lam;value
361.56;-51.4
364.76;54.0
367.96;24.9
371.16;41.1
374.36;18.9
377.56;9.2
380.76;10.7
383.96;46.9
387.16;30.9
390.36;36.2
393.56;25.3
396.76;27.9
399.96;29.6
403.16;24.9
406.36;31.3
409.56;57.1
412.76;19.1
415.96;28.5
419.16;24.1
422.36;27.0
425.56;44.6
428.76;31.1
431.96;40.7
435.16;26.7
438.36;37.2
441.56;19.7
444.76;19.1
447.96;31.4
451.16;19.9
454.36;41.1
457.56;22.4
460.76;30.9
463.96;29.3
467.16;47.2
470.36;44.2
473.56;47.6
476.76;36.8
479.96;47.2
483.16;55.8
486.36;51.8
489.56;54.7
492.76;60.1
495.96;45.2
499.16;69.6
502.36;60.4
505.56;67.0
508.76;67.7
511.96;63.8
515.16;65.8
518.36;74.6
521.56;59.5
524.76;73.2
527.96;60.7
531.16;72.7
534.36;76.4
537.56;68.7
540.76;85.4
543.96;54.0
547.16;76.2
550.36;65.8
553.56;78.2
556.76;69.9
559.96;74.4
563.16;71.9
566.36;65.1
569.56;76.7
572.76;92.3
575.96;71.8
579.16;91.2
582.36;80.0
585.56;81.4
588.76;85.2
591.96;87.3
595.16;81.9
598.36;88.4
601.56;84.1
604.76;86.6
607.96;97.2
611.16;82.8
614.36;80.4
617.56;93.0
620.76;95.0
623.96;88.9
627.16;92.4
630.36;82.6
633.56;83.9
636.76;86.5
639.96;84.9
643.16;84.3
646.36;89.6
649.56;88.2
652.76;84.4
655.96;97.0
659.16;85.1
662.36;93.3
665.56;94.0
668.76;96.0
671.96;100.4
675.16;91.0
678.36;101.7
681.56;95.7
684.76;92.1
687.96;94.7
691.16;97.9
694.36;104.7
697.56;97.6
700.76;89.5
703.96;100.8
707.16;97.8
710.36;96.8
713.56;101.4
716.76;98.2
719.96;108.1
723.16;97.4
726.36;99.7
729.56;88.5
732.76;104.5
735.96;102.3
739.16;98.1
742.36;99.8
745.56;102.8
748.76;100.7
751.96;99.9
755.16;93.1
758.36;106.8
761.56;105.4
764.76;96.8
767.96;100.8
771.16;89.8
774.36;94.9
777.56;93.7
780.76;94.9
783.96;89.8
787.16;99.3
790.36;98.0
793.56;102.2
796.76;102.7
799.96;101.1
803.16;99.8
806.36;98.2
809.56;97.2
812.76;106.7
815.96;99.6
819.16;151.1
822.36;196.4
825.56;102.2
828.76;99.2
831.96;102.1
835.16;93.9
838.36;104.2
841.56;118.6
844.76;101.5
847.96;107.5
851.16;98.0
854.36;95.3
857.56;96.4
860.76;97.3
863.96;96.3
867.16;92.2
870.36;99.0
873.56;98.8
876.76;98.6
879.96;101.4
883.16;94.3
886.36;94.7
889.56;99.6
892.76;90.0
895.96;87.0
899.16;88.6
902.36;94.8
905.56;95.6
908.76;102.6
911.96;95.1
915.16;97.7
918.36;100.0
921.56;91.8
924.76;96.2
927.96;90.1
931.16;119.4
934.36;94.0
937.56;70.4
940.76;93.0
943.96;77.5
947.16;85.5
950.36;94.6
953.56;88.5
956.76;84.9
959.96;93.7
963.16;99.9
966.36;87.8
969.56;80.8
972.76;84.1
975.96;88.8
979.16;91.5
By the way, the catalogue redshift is 0.25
